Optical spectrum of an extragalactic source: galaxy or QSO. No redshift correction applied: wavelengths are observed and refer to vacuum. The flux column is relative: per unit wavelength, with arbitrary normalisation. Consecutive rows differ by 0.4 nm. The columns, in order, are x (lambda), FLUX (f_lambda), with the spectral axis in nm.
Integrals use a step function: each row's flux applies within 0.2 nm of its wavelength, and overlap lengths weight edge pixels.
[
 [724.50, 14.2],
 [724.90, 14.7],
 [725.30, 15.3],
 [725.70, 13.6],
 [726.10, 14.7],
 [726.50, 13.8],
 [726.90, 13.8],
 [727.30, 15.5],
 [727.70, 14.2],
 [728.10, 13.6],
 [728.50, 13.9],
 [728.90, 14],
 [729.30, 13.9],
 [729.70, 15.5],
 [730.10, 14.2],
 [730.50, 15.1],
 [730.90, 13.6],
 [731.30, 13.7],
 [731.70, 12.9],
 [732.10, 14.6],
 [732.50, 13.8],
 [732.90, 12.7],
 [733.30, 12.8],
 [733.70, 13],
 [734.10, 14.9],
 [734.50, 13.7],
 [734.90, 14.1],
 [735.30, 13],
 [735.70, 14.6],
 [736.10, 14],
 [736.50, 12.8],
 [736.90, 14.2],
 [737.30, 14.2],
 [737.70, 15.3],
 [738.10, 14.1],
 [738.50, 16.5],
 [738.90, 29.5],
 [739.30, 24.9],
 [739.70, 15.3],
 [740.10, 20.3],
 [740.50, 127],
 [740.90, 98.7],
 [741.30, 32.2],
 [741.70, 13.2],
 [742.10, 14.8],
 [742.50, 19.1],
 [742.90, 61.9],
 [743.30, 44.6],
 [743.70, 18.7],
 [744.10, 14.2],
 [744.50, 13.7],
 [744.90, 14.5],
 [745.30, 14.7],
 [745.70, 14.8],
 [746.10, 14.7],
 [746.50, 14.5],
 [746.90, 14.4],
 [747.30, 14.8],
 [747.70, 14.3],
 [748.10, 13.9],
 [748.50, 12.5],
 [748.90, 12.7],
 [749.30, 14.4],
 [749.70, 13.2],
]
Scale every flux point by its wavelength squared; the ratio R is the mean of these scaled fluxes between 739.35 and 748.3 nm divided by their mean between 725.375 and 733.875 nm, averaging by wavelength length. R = 2.1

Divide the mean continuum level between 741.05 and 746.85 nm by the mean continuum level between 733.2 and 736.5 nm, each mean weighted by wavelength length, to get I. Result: 1.62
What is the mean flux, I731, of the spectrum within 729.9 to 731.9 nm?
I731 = 13.9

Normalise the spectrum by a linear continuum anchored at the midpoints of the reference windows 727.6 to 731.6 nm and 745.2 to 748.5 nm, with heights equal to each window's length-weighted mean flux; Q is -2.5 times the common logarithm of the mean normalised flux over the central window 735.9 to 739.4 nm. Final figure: -0.19 mag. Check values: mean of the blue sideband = 14.1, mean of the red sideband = 14.4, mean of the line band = 17.1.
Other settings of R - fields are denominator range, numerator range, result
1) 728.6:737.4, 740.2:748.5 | 2.14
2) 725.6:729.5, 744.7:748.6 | 1.07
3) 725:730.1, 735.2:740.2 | 1.21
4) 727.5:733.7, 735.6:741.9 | 2.22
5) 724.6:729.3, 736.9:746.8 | 2.04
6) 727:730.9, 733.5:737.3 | 0.98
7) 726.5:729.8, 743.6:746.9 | 1.09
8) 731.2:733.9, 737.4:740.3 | 1.47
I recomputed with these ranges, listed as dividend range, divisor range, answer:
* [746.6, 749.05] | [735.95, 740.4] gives 0.70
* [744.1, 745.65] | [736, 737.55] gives 1.04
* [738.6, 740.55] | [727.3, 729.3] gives 2.53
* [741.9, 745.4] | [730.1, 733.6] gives 1.78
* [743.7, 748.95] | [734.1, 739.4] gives 0.90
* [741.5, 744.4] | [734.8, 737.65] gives 1.88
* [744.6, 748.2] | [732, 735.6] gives 1.06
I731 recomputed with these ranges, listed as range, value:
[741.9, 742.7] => 17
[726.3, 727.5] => 14.4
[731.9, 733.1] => 13.7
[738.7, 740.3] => 22.5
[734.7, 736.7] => 13.7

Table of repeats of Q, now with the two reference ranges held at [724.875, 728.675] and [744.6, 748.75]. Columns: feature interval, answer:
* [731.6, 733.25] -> 0.064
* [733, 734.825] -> 0.055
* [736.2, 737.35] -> 0.046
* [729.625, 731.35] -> -0.009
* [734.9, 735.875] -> 0.034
